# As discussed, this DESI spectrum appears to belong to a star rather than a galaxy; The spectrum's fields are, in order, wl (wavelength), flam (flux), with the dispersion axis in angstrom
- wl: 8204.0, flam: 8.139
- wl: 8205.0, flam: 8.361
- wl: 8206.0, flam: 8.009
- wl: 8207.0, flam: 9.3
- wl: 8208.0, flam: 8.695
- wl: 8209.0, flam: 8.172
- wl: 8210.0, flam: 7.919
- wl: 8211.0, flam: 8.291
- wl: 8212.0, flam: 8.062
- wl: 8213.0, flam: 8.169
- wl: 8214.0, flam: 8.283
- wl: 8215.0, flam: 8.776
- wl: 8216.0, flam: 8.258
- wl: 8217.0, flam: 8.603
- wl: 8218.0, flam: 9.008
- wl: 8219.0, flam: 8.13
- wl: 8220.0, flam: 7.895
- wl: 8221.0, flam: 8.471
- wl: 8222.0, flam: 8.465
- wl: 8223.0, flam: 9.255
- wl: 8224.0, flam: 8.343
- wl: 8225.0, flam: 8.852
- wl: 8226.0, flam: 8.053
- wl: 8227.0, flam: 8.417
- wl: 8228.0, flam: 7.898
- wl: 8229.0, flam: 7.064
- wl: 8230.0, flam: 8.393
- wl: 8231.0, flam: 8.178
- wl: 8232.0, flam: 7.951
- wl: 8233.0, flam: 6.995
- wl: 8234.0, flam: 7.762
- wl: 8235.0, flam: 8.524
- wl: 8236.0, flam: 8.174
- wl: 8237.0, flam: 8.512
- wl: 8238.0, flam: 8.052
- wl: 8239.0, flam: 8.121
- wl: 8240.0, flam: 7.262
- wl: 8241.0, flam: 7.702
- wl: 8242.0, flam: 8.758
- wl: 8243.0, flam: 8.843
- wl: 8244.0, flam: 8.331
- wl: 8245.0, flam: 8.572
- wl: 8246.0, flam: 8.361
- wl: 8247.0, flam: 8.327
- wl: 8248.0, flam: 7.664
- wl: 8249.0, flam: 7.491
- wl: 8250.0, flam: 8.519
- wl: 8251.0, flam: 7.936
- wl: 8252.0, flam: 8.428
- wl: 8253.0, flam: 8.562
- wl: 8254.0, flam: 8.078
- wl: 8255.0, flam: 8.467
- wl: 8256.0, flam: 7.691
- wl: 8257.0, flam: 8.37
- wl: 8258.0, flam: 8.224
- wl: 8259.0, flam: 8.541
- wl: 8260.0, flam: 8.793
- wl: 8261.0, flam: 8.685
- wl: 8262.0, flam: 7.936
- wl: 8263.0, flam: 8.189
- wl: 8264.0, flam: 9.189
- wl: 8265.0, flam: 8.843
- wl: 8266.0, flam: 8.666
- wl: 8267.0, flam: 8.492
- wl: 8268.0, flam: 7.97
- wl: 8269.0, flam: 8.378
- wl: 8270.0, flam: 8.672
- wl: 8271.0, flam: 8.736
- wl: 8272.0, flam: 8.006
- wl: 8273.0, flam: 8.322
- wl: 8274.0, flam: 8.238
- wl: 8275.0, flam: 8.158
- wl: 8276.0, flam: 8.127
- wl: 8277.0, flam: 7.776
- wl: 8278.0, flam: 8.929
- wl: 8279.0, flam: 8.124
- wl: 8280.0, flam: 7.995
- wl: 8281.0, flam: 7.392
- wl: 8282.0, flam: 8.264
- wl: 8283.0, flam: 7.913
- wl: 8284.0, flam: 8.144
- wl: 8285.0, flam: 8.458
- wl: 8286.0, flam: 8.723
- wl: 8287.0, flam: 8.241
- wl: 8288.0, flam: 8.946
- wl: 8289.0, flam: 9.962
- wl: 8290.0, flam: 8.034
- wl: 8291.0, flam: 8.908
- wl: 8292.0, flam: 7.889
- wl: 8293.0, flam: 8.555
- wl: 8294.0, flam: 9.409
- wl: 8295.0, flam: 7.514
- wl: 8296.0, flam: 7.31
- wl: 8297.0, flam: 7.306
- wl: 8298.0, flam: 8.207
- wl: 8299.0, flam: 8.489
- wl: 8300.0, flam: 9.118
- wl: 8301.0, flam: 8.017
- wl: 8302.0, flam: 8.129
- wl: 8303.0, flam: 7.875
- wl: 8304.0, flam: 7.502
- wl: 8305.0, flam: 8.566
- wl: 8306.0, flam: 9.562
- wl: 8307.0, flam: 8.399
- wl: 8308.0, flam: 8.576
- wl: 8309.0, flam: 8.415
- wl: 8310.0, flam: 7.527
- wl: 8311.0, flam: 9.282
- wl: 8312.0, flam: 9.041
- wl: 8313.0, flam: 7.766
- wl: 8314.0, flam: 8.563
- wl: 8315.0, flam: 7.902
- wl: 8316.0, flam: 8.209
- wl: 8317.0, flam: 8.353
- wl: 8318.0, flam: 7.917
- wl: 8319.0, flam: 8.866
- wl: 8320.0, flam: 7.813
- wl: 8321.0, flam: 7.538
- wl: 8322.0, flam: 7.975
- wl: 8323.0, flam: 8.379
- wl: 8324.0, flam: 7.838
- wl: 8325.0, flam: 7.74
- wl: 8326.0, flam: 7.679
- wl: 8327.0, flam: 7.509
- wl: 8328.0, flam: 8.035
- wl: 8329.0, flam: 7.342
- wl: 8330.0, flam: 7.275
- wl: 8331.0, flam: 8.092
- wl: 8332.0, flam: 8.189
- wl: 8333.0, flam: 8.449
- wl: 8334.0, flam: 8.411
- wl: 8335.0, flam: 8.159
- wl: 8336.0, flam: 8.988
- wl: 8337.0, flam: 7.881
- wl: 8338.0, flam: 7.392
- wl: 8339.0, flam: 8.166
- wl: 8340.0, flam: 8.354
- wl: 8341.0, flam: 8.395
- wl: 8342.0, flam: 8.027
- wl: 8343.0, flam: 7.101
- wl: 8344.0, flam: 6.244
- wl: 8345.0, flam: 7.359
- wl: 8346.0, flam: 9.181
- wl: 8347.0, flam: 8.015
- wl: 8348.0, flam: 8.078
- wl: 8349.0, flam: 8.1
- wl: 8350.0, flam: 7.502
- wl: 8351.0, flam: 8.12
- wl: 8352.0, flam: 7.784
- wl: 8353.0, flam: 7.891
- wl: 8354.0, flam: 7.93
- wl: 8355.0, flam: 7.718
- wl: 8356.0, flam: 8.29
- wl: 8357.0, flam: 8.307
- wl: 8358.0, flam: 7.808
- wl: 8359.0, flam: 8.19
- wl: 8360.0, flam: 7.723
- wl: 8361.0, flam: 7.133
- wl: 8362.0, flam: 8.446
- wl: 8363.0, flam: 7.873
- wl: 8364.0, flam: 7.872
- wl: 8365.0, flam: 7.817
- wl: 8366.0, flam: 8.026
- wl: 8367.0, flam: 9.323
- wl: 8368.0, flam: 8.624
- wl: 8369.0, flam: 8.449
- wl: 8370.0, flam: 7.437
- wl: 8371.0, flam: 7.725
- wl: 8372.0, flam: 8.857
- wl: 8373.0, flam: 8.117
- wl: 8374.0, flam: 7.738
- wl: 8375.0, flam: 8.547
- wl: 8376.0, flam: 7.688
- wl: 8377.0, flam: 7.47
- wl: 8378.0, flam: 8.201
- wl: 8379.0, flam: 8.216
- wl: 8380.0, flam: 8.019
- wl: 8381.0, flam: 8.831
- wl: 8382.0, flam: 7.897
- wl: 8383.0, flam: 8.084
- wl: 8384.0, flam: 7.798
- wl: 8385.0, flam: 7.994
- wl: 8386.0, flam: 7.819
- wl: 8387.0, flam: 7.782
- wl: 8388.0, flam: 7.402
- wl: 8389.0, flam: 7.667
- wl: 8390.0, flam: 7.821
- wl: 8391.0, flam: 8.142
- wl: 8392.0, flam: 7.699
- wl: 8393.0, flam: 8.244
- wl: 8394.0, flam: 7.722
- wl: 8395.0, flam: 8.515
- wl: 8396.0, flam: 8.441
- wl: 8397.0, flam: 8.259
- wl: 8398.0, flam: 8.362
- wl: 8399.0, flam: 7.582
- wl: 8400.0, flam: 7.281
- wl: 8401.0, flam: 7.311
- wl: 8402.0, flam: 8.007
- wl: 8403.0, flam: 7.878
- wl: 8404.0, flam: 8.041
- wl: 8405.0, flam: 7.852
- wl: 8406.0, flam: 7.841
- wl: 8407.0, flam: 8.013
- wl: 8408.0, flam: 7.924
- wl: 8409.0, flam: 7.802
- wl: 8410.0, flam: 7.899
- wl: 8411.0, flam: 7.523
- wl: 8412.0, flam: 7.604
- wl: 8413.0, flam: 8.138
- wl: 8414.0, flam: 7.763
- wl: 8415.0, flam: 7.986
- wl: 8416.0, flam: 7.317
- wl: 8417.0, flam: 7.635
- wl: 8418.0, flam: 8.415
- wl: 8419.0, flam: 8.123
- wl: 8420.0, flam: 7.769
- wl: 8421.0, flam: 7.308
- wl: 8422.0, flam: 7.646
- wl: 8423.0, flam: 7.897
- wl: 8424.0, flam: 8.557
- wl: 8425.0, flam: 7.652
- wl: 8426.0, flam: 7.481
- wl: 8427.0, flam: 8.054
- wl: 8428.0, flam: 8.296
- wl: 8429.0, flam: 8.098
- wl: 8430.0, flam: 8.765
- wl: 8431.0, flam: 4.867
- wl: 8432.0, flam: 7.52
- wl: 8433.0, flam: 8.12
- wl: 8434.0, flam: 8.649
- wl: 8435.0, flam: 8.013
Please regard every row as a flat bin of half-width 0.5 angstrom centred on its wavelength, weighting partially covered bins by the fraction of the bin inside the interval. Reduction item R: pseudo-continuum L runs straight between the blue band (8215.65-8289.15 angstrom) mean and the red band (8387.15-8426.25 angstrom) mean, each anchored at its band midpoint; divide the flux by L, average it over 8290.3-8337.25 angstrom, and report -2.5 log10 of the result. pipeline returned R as -0.01 mag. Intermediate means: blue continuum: 8.29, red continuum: 7.86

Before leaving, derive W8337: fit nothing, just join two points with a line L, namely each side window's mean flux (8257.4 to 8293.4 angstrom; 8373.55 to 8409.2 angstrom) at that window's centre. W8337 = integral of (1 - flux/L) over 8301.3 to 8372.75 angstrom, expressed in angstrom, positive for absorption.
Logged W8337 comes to 0.8 angstrom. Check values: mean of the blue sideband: 8.4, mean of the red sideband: 7.94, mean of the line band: 8.07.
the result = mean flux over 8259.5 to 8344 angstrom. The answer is 8.23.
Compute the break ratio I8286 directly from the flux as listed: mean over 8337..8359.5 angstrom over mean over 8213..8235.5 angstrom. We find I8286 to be 0.96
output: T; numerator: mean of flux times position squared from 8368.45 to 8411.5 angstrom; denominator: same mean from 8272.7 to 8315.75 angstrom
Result 0.98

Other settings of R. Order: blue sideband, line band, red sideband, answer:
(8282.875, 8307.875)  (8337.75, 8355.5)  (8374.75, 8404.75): 0.04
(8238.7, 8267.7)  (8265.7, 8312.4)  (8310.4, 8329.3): -0.02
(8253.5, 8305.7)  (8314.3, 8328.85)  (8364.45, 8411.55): 0.03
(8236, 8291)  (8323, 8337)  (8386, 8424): 0.02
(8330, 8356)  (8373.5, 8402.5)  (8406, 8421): -0.01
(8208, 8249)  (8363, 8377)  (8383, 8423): -0.03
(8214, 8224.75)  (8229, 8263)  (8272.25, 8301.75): 0.03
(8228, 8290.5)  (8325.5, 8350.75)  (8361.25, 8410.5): 0.02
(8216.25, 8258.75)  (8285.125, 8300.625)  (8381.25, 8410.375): -0.04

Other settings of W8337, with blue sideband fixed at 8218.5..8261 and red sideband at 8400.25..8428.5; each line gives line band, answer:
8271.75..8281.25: 0.0 angstrom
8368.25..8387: -0.3 angstrom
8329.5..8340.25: -0.1 angstrom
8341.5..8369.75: 0.0 angstrom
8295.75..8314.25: -0.5 angstrom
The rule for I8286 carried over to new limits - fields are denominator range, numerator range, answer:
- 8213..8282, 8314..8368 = 0.97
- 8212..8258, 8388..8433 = 0.95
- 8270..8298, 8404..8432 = 0.94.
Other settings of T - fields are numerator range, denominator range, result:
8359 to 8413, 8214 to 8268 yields 1.00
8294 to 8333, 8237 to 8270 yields 0.99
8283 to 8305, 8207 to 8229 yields 1.01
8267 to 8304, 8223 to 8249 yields 1.03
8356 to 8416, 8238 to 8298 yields 0.99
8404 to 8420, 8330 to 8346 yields 1.00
